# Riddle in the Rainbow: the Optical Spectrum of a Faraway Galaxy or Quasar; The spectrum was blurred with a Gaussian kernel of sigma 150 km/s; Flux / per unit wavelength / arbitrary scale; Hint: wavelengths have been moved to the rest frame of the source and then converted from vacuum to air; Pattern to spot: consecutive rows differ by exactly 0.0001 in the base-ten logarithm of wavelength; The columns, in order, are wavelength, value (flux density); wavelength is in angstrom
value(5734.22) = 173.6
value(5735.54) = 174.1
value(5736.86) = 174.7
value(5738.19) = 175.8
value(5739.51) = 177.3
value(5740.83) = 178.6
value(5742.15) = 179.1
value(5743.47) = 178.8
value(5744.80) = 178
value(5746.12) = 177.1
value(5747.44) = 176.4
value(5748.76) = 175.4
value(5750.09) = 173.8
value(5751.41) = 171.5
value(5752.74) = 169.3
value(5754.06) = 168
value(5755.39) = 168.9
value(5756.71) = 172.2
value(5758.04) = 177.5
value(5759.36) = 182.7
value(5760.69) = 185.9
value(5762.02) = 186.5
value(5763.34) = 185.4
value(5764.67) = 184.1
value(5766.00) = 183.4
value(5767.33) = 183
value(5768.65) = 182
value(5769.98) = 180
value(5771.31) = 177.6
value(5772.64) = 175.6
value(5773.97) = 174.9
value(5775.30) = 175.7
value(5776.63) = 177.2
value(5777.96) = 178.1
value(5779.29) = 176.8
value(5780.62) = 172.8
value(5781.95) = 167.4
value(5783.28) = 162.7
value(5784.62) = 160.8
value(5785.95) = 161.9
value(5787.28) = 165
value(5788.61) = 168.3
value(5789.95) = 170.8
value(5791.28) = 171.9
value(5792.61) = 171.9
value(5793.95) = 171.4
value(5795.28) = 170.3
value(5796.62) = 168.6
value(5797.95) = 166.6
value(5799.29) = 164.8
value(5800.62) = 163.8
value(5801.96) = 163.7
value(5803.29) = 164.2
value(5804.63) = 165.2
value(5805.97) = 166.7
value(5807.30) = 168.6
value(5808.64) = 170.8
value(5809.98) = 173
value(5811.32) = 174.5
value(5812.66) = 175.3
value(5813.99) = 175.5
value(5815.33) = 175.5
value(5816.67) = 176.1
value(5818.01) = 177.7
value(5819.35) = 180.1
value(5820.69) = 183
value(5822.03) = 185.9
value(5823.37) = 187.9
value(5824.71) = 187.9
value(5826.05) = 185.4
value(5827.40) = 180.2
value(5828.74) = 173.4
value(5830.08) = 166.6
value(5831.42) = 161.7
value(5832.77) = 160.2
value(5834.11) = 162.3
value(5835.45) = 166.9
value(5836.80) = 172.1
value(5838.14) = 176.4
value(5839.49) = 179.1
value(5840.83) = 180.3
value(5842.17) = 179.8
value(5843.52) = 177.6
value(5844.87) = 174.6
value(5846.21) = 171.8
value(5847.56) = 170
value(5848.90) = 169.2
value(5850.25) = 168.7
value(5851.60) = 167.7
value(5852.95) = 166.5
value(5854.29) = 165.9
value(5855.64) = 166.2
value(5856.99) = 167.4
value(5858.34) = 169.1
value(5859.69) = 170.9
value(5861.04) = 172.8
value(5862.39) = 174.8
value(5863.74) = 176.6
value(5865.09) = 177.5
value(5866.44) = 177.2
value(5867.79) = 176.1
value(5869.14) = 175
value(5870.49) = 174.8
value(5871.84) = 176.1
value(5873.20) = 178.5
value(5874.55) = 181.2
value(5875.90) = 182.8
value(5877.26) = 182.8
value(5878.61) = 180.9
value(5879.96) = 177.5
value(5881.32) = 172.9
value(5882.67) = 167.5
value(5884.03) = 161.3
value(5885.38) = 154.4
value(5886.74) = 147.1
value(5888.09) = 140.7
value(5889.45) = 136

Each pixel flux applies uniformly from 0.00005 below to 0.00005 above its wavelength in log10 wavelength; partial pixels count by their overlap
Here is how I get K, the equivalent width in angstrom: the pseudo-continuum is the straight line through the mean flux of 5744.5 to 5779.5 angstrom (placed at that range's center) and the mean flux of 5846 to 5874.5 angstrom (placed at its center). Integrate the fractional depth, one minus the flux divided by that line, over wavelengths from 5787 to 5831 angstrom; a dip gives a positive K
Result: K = 0.5 angstrom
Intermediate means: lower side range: 178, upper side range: 172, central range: 173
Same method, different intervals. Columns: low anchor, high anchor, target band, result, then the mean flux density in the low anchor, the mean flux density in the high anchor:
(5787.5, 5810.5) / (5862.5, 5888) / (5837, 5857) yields -0.1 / 168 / 173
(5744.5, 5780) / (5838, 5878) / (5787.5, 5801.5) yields 0.6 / 178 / 174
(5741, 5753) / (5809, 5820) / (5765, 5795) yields 0.4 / 176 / 176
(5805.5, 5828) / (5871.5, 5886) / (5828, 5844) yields 0.5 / 178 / 174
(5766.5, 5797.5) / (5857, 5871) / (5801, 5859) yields 0.2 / 172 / 174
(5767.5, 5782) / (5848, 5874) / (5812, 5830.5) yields -0.5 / 177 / 172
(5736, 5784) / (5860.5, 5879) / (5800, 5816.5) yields 0.7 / 177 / 178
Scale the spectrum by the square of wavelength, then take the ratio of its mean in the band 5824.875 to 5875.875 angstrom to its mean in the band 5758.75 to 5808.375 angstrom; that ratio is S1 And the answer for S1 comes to 1.0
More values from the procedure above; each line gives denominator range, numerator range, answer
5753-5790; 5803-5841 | 1.01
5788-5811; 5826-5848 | 1.04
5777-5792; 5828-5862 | 1.03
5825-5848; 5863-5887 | 1.02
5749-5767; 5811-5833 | 1.02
